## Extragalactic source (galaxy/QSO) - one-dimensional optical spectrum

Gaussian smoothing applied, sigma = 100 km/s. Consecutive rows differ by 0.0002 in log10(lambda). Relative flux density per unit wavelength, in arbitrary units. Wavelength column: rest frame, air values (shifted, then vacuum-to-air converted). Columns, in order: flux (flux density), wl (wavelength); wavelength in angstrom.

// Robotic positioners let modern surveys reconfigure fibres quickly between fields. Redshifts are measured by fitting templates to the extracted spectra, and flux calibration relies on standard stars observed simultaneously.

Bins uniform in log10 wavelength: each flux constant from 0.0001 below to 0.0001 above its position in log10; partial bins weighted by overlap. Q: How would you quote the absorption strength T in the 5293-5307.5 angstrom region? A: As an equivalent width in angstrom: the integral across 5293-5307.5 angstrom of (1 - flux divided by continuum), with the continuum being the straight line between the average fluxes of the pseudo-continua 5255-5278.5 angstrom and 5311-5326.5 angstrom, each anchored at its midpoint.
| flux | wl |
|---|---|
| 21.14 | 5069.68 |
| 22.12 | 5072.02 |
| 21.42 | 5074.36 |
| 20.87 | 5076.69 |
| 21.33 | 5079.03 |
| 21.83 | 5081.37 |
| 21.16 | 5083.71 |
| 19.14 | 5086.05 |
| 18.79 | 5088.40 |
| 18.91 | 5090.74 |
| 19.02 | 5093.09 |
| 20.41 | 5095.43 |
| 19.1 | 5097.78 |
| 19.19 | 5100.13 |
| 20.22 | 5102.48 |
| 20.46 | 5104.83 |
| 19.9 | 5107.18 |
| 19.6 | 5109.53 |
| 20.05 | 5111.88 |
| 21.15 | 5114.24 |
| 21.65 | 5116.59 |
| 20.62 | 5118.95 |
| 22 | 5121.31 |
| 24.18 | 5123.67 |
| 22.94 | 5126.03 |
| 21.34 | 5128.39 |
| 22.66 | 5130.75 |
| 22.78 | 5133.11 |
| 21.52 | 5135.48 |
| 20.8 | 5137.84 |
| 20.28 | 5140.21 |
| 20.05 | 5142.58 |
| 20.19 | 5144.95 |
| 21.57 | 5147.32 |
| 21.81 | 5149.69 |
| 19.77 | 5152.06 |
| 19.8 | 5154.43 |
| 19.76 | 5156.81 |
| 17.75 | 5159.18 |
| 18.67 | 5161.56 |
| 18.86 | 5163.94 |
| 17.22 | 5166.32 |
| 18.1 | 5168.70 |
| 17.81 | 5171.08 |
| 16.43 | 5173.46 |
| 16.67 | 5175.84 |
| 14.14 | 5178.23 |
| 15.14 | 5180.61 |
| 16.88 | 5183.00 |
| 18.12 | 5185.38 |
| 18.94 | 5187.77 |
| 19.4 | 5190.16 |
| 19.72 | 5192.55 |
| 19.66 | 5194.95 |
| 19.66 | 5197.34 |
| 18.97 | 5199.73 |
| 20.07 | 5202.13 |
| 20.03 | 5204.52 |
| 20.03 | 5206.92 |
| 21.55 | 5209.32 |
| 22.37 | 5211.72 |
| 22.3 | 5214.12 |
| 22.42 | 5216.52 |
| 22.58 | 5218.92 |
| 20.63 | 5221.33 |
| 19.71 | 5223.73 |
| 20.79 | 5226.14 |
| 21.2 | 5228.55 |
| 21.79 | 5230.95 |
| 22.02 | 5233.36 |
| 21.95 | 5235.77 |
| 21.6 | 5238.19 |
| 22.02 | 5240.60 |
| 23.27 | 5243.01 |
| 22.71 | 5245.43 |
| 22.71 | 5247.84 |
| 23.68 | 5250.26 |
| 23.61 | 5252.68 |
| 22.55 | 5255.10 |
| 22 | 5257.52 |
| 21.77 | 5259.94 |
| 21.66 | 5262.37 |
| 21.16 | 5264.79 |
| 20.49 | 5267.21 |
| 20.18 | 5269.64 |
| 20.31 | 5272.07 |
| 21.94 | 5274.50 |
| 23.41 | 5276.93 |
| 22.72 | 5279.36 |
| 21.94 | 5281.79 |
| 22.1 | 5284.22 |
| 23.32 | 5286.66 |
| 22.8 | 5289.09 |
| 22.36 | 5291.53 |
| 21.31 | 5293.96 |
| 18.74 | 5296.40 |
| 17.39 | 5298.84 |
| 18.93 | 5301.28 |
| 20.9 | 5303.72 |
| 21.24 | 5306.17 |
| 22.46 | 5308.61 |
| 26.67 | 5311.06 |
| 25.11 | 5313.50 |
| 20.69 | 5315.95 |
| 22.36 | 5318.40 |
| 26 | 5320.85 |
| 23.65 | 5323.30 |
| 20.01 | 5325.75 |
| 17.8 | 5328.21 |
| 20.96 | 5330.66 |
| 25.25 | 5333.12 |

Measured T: 1.9 angstrom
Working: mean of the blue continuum 21.5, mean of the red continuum 23.4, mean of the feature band 19.7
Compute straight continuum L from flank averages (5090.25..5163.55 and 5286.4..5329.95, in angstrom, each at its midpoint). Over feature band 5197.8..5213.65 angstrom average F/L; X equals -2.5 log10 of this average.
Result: 0.03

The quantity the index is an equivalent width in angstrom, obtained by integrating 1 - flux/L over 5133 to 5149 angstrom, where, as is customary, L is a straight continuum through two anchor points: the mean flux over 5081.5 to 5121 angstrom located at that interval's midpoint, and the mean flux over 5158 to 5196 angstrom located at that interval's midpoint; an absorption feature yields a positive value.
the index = -1.8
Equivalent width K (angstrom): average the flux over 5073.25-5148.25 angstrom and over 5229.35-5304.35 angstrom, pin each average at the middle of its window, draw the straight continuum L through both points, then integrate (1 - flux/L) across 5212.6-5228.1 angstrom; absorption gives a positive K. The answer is 0.0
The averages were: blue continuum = 20.8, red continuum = 21.7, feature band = 21.4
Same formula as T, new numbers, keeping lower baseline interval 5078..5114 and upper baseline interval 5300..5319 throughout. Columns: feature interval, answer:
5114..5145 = -2.02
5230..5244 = -0.39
